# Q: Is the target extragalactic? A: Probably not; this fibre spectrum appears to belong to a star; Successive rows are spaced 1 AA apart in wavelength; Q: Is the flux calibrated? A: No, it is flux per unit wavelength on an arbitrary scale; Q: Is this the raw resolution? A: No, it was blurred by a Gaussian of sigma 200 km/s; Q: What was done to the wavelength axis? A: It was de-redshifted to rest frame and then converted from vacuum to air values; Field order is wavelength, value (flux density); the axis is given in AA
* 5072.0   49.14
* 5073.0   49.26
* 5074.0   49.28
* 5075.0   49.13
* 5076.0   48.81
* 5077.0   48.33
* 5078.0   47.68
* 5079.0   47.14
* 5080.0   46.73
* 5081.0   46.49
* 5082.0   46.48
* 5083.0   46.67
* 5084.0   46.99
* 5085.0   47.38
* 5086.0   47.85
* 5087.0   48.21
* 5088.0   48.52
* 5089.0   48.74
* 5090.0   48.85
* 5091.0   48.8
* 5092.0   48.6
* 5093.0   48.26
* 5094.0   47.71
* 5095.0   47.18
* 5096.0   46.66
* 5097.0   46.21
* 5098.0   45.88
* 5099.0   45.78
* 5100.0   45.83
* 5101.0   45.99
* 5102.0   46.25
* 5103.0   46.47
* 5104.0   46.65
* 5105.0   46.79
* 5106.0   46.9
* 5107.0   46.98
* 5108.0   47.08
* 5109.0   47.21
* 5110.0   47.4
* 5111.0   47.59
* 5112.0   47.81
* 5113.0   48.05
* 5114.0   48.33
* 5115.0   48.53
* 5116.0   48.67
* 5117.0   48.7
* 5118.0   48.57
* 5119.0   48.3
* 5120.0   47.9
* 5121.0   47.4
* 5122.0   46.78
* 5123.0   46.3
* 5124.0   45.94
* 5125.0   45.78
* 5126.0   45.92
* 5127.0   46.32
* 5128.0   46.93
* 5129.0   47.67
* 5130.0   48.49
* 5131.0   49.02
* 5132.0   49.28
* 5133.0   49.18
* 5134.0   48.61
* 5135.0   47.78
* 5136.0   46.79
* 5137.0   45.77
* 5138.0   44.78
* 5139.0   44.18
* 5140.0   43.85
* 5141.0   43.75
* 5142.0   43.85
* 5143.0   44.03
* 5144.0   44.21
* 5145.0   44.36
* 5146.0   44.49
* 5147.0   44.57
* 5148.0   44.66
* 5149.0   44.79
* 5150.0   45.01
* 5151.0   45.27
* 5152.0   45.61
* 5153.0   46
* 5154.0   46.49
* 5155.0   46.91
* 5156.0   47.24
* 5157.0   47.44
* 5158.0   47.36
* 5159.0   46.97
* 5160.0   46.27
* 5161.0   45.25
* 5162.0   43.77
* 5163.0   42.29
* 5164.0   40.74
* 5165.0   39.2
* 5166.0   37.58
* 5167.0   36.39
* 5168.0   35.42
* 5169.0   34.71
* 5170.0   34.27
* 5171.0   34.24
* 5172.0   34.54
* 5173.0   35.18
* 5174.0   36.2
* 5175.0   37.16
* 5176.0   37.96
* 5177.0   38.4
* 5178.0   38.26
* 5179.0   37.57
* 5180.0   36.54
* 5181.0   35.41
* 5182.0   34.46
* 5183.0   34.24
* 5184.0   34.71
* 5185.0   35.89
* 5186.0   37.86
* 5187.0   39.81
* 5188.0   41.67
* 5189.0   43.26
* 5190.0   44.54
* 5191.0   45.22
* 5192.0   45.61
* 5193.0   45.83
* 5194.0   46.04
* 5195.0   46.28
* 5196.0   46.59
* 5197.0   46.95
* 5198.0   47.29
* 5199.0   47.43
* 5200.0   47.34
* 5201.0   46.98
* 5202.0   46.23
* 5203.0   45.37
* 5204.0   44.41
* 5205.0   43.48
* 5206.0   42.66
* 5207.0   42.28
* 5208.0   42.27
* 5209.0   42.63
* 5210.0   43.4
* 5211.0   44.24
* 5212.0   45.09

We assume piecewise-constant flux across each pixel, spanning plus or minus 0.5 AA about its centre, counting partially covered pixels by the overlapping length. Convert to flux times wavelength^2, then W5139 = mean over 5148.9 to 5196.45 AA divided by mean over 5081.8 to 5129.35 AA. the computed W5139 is 0.9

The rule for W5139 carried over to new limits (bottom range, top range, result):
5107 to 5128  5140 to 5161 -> 0.97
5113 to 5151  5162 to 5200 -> 0.87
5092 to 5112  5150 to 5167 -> 0.97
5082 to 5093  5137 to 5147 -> 0.94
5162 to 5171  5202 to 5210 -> 1.17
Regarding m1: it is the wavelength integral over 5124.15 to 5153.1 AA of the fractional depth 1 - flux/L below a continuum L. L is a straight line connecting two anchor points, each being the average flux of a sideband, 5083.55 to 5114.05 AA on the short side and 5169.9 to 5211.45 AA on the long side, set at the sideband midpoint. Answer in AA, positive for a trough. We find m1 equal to -0.8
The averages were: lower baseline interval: 47.3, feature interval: 45.9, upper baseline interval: 41.3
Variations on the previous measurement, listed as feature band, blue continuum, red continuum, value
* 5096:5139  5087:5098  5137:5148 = -1.03 AA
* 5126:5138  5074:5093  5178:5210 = -0.55 AA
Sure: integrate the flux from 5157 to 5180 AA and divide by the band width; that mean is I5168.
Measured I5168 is 39.2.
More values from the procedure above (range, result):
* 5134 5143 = 45.2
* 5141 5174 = 42.4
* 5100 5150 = 46.6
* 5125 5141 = 46.8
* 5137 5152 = 44.5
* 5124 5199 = 42.8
